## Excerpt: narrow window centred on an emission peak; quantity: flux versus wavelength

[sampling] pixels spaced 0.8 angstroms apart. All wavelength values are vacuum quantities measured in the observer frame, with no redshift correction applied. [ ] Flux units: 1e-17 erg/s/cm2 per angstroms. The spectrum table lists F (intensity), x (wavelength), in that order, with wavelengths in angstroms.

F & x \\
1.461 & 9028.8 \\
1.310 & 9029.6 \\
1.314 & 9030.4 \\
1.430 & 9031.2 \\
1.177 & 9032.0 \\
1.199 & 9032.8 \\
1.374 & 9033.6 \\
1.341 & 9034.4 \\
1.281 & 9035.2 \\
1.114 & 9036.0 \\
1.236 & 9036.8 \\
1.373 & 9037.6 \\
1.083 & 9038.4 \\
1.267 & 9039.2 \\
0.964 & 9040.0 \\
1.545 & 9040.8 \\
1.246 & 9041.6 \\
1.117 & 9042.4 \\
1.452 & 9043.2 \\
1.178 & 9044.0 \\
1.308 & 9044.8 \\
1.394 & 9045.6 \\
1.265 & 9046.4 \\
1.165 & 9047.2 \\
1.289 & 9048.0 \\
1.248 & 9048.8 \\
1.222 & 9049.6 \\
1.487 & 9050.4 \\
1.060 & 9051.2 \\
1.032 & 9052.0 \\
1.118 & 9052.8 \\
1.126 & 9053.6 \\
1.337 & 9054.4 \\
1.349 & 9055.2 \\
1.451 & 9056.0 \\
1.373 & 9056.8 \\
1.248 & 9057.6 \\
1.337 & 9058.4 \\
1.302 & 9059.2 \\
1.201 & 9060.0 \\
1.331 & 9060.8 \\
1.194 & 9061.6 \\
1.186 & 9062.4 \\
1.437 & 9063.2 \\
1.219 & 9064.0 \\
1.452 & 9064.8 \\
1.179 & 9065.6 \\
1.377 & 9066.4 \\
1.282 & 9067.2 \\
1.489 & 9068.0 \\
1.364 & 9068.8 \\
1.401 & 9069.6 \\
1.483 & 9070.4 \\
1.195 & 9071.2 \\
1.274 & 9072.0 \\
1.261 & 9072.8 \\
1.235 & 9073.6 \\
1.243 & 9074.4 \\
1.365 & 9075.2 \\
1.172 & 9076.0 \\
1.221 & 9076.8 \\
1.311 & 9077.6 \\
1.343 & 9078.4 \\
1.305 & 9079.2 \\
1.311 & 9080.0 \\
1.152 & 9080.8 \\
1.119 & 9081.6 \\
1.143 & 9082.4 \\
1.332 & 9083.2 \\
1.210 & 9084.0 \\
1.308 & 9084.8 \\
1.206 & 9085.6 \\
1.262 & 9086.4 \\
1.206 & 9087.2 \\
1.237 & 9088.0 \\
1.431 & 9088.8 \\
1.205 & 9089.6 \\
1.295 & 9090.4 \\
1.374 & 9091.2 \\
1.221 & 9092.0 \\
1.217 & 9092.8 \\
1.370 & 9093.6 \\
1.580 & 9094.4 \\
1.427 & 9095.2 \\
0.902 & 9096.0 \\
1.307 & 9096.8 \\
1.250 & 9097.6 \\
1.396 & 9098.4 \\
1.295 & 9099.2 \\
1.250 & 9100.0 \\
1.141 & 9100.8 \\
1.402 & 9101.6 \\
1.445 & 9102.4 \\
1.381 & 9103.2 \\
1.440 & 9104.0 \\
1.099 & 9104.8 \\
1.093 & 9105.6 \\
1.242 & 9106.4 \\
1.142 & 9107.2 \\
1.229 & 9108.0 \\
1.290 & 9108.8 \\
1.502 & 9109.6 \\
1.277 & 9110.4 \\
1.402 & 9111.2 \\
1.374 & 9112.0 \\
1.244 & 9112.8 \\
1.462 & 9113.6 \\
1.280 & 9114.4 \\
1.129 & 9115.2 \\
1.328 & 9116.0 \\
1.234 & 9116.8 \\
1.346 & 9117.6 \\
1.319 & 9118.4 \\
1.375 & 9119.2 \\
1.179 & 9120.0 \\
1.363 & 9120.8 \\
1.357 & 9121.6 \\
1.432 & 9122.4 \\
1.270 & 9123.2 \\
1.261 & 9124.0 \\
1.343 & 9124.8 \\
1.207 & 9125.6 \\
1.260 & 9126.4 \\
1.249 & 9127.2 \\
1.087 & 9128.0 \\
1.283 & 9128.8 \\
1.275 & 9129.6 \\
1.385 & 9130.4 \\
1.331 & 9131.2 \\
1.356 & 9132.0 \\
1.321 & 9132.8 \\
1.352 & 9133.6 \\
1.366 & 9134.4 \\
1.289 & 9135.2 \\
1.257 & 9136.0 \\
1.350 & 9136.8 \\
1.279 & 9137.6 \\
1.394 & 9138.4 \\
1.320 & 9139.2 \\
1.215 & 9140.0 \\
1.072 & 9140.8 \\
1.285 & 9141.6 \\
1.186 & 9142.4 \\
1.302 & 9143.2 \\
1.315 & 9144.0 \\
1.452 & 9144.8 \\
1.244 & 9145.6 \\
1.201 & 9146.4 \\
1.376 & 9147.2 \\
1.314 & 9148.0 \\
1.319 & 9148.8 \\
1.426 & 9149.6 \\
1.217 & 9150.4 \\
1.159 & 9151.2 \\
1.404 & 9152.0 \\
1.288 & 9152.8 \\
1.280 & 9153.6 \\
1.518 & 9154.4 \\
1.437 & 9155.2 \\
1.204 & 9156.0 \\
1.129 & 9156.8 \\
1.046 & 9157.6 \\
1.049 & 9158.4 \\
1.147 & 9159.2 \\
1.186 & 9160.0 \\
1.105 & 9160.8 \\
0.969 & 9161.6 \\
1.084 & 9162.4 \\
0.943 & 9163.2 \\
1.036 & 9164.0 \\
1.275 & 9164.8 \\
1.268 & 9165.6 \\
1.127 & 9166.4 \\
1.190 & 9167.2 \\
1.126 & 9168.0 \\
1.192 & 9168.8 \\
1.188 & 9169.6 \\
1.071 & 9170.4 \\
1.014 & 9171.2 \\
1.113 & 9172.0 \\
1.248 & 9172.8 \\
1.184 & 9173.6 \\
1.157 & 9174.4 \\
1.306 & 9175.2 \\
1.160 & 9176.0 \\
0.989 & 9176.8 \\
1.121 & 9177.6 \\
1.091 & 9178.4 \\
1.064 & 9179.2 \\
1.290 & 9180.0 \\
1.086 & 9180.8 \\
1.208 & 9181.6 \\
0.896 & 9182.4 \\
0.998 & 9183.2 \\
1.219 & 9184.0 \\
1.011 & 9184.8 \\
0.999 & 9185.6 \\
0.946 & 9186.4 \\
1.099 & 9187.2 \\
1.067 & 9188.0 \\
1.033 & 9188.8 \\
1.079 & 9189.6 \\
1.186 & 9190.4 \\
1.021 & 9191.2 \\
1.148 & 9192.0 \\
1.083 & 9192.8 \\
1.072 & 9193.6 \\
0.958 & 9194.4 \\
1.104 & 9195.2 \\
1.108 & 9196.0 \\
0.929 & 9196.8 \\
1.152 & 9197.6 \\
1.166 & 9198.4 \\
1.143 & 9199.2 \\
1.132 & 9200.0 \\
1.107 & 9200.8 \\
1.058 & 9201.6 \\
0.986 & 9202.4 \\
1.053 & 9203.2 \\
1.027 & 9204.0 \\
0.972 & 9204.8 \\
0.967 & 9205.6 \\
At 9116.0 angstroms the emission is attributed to C III]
